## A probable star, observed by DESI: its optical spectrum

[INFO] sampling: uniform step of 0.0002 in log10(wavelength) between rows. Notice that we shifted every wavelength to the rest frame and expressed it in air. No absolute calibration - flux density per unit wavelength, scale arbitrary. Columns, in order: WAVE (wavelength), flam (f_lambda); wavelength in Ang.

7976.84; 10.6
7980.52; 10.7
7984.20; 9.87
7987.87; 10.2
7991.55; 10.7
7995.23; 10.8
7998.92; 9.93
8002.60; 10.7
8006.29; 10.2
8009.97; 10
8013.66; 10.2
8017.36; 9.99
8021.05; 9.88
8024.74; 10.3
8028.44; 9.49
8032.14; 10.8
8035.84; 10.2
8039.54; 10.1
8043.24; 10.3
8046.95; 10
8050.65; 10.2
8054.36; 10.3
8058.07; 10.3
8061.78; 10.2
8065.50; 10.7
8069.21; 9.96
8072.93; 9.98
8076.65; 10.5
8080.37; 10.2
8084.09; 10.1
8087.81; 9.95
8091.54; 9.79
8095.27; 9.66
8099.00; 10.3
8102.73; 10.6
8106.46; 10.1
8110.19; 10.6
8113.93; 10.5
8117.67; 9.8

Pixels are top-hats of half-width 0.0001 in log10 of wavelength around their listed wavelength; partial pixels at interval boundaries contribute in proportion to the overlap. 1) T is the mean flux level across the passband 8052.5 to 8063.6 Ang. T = 10.3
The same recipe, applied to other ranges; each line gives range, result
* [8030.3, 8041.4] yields 10.4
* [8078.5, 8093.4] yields 10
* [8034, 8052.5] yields 10.2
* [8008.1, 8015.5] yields 10.1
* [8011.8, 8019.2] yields 10.1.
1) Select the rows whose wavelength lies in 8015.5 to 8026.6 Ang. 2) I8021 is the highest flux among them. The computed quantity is 10.3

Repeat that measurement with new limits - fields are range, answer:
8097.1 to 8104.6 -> 10.6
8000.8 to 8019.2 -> 10.7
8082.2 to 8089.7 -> 10.1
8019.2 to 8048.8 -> 10.8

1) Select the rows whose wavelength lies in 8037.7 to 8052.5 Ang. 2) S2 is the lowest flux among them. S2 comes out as 10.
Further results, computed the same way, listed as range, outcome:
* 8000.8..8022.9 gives 9.88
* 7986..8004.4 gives 9.93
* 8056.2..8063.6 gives 10.2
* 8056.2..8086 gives 9.96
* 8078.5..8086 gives 10.1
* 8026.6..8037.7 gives 9.49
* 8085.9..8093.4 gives 9.79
